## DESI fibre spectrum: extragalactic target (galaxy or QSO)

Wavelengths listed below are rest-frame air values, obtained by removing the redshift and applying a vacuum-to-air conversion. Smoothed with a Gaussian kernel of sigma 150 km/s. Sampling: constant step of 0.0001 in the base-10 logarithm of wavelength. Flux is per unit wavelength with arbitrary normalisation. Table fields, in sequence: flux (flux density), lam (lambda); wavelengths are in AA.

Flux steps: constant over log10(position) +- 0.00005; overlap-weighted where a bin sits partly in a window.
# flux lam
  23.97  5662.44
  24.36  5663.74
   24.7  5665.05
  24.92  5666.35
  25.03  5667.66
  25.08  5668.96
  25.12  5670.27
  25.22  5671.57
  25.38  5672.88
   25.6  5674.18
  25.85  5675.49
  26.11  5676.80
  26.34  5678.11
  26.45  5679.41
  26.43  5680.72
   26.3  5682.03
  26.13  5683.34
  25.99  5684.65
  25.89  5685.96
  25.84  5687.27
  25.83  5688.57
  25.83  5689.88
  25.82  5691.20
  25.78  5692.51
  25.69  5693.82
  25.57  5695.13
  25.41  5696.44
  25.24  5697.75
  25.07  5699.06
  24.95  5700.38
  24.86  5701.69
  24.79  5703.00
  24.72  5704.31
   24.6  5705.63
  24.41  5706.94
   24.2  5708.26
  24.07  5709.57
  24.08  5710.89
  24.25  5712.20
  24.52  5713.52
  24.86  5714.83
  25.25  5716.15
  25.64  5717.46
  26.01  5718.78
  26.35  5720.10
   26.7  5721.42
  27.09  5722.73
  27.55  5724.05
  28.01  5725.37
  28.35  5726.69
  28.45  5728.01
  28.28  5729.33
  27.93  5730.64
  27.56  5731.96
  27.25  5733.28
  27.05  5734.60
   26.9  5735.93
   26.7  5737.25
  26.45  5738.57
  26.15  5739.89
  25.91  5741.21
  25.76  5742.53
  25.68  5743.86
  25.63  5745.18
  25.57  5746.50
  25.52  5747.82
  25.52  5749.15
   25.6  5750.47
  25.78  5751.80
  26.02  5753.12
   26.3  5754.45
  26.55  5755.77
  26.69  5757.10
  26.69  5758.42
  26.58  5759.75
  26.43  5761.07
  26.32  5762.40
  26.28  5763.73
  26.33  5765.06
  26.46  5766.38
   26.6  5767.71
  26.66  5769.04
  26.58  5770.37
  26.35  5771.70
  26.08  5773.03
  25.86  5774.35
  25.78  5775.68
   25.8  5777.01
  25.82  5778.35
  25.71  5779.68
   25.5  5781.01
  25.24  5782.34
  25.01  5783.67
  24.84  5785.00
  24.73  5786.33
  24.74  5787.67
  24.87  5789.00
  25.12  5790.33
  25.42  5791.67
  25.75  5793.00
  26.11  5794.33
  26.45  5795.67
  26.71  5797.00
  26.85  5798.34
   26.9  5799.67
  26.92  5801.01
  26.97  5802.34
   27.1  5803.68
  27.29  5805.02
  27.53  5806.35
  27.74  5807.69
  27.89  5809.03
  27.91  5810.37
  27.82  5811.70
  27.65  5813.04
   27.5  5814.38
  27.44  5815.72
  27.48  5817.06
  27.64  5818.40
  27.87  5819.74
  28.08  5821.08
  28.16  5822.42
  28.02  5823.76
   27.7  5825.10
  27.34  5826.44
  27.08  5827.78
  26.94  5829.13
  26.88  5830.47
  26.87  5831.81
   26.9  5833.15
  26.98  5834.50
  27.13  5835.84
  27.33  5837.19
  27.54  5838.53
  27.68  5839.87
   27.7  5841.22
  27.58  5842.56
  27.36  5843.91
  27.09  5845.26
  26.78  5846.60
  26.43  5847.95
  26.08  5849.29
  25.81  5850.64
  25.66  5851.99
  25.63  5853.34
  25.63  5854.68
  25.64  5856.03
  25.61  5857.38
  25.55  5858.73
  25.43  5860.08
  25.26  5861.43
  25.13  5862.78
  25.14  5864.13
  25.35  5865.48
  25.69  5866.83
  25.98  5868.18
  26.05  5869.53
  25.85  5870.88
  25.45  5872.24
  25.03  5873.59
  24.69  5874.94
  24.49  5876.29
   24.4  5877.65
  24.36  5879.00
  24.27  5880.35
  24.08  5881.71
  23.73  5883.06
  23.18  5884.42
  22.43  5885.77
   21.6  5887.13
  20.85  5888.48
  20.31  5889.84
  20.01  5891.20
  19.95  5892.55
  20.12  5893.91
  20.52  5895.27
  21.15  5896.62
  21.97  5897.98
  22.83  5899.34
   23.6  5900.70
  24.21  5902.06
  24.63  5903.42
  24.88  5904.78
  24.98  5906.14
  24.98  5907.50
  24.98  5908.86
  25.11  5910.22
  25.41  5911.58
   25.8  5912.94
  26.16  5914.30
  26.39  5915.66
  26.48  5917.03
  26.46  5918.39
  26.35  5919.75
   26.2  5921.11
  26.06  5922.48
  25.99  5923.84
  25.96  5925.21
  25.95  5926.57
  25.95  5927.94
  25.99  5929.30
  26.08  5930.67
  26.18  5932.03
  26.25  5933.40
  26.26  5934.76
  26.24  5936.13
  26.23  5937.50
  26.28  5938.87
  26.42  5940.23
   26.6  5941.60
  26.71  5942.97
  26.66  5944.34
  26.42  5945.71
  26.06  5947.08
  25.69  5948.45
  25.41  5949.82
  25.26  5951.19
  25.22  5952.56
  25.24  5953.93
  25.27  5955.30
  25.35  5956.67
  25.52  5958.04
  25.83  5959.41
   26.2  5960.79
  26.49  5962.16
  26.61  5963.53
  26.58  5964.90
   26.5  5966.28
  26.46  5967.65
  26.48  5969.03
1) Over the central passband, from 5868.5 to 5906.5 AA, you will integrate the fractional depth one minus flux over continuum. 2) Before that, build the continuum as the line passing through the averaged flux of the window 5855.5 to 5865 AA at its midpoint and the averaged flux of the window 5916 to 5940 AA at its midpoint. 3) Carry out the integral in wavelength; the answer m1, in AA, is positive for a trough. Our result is 3.7 AA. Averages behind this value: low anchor 25.4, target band 23.2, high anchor 26.2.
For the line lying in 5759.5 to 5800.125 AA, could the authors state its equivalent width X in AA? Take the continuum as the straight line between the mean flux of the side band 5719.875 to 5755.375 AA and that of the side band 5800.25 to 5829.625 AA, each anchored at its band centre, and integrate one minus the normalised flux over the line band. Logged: 1.8 AA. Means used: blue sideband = 26.7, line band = 25.9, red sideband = 27.5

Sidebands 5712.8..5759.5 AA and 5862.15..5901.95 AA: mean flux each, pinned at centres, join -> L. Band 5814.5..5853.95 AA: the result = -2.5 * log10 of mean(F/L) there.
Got -0.12 mag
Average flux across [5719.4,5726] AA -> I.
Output 27.1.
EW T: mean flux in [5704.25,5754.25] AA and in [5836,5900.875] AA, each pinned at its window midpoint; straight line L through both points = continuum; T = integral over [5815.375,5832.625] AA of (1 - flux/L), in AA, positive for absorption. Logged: -1.7 AA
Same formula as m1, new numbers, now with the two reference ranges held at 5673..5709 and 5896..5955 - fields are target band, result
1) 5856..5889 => 1.20 AA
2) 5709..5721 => 0.23 AA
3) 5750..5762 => -0.36 AA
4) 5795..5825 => -2.26 AA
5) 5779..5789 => 0.17 AA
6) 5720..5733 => -1.09 AA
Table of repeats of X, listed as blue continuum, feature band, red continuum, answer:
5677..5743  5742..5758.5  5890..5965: -0.1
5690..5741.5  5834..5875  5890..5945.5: -1.4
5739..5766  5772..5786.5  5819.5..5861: 0.4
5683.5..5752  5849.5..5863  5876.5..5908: -1.2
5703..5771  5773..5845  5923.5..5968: -1.8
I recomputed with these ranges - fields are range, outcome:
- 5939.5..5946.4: 26.6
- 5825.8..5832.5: 27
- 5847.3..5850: 26.3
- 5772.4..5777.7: 25.9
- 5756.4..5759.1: 26.7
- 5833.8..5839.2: 27.2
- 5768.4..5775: 26.3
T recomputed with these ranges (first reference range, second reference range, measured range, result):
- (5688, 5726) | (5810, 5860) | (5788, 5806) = 0.1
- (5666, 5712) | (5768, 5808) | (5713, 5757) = -1.3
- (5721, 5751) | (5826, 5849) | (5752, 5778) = 0.5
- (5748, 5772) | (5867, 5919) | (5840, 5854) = -1.1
